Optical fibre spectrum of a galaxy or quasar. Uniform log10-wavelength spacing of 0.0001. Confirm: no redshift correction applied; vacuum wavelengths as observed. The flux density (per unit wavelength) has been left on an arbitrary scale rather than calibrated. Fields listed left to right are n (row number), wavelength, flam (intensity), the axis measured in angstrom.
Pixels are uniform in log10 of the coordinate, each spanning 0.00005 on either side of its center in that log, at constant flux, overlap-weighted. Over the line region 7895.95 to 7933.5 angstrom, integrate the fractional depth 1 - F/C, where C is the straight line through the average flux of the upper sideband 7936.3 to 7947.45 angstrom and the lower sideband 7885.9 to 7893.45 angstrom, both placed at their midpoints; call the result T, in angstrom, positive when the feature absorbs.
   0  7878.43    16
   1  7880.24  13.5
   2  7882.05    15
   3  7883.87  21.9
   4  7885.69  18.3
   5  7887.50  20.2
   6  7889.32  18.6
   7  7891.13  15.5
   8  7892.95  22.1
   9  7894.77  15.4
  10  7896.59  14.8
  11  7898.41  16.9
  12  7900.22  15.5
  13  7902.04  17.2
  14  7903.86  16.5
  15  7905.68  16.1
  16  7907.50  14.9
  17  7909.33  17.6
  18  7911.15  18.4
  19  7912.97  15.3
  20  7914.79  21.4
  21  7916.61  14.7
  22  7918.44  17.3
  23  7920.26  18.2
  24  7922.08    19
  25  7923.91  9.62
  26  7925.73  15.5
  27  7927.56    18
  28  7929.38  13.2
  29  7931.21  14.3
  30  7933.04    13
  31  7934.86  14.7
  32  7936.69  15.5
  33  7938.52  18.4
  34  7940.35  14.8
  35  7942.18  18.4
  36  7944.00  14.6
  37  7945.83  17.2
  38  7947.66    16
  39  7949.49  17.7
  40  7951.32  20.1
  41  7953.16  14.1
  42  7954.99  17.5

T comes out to 3.5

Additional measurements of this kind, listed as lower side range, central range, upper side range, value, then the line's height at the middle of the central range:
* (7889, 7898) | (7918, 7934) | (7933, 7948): 1.07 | 16.4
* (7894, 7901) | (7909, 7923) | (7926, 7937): -2.36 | 15.2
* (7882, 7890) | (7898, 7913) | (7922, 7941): 0.69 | 17.4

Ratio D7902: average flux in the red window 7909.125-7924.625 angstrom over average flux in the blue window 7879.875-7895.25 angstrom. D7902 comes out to 0.94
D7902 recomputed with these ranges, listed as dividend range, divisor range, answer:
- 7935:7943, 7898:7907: 1.01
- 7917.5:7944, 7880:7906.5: 0.91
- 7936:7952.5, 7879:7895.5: 0.95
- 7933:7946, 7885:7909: 0.93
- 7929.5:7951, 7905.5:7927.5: 0.96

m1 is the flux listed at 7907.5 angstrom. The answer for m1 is 14.9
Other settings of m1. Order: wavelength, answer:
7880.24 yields 13.5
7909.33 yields 17.6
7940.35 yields 14.8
